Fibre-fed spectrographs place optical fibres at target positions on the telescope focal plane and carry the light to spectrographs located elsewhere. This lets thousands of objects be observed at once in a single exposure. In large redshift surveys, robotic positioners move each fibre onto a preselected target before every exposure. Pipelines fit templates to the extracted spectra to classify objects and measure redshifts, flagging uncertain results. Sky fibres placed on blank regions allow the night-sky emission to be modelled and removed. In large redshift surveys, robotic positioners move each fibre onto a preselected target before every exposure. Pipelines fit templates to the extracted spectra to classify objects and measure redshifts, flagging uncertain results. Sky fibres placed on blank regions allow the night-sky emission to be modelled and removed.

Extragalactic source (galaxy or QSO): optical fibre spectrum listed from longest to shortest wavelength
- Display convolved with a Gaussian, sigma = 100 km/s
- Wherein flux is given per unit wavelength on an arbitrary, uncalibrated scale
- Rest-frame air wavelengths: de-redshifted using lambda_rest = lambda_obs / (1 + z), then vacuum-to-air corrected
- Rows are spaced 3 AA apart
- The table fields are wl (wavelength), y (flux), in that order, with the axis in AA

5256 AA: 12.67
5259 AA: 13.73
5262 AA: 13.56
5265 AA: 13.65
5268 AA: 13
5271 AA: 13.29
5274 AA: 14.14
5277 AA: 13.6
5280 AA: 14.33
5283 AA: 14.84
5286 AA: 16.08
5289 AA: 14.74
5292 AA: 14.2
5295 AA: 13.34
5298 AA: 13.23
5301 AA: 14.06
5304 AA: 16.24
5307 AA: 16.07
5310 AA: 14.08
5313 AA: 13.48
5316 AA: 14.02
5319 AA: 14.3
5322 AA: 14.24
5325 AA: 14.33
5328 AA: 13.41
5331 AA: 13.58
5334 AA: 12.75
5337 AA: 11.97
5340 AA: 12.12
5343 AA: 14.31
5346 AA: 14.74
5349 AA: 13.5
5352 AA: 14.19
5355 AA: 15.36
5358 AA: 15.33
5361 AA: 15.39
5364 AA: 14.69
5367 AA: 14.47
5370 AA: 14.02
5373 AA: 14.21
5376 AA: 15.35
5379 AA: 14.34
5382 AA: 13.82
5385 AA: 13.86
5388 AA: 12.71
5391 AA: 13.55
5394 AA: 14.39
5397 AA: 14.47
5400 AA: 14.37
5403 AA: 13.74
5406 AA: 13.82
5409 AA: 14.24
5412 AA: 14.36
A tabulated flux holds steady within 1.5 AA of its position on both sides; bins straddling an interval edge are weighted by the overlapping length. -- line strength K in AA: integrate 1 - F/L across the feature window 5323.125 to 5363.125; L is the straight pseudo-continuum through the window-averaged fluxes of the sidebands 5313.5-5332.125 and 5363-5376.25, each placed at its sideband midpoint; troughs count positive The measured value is 0.70 AA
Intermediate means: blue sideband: 14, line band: 13.9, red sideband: 14.5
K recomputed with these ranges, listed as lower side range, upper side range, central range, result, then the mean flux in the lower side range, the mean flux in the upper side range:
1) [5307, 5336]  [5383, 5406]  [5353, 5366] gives -1.17 AA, 13.9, 13.9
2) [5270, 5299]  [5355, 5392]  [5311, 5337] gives 1.11 AA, 14.2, 14.4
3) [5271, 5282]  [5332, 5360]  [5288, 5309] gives -0.93 AA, 14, 13.8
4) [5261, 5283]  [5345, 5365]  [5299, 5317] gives -0.59 AA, 13.7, 14.7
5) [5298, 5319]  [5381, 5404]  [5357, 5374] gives -0.72 AA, 14.5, 13.9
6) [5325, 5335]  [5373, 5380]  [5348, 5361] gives -0.55 AA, 13.4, 14.7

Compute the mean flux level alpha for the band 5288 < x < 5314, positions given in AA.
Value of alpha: 14.4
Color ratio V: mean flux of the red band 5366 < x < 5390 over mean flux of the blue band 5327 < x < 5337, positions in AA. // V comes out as 1.1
